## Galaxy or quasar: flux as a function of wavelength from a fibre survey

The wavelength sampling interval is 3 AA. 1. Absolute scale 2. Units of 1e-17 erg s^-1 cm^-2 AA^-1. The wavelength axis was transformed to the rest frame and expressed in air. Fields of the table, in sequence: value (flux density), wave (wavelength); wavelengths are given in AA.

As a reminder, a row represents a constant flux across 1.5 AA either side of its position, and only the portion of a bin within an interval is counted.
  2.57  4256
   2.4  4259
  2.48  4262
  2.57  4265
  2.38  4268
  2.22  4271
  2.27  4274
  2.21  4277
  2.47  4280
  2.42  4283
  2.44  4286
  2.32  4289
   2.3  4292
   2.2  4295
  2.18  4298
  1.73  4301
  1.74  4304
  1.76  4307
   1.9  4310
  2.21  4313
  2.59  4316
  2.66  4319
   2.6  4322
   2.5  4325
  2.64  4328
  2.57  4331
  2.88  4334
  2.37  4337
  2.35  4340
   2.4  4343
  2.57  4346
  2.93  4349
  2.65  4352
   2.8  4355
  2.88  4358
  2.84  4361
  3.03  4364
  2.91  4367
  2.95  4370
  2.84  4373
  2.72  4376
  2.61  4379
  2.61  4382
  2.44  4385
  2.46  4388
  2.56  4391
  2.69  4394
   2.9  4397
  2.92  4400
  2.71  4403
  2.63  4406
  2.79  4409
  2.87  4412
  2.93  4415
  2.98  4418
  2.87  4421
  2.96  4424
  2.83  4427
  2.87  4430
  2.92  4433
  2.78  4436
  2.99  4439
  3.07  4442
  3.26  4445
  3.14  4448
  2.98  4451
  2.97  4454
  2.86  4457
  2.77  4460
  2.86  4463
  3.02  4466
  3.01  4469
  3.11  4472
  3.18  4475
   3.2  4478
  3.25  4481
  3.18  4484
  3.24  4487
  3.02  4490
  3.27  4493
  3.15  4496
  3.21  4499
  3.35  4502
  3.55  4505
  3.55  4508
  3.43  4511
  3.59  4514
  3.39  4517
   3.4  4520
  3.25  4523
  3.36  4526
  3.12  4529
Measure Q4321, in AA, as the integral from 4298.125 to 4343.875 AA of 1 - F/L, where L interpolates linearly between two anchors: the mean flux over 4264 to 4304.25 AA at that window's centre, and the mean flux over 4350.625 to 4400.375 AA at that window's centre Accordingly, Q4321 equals 2.6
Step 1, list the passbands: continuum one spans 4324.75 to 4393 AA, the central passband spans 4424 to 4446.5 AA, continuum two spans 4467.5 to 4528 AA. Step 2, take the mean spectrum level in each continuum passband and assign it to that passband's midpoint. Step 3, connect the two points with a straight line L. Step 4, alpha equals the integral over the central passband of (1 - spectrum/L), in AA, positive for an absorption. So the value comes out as 0.4 AA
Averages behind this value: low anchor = 2.68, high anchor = 3.28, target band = 2.96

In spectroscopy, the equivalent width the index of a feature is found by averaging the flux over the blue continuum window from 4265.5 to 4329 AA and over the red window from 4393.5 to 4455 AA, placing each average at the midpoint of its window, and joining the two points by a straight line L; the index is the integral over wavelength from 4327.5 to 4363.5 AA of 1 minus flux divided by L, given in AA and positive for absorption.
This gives -2.1 AA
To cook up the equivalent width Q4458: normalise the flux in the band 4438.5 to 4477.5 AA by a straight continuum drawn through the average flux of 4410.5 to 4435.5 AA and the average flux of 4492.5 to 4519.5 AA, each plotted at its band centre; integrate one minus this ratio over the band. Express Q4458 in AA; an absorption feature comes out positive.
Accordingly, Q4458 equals 1.0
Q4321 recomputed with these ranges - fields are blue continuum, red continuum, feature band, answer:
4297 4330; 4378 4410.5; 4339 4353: -1.03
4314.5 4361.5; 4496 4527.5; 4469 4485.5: 0.39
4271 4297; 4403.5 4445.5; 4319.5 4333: -0.55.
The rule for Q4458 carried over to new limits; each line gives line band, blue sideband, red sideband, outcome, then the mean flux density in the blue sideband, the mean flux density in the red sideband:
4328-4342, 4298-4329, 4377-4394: -1.4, 2.22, 2.56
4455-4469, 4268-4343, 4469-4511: 1.0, 2.32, 3.25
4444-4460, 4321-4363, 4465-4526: 0.4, 2.65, 3.27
